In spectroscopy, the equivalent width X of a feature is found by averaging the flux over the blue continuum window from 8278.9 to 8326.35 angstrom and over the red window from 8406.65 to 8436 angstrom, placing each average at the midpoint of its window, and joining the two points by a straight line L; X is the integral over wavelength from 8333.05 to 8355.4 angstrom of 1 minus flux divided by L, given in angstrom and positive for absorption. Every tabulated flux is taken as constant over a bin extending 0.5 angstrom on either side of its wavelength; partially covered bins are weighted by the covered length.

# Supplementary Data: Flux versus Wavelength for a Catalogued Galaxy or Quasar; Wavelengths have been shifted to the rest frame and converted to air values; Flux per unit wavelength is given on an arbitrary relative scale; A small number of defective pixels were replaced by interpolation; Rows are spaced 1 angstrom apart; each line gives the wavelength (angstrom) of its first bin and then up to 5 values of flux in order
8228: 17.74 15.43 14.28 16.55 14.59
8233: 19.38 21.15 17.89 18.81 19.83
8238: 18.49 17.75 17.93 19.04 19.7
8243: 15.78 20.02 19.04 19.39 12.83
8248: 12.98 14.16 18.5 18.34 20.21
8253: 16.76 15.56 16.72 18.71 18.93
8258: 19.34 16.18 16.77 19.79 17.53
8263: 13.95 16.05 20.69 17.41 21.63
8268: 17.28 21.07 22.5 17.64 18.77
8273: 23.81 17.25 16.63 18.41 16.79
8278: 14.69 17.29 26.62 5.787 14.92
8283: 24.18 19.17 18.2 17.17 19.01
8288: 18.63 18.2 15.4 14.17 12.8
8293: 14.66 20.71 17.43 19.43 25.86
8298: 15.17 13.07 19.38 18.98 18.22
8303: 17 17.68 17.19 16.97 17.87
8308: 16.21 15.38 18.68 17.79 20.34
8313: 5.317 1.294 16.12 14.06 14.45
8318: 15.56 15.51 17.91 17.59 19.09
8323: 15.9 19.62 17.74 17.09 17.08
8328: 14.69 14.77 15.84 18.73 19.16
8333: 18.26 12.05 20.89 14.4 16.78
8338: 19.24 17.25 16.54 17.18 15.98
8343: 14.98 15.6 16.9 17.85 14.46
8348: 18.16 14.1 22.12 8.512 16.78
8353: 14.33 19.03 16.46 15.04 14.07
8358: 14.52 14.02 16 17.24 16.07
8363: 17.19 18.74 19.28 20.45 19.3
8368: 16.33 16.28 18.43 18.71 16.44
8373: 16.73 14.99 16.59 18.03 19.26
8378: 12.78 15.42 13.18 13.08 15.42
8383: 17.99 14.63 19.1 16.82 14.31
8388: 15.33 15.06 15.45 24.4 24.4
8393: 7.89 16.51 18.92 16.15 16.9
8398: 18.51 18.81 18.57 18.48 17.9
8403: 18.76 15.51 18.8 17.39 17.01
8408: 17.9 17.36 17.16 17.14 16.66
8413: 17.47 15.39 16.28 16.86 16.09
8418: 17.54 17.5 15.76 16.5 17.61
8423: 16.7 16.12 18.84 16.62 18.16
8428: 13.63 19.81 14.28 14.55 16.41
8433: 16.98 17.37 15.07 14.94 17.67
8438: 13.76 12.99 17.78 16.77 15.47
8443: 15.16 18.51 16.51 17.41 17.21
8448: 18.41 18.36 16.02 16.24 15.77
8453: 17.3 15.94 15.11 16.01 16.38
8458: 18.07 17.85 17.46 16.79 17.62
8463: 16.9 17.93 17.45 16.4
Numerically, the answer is 0.5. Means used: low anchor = 16.8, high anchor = 16.7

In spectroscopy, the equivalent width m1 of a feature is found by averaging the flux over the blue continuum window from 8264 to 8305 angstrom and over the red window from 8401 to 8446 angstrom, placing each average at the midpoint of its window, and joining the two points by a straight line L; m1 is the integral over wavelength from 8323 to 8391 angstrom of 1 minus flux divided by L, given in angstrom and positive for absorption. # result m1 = 3.1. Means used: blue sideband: 18.1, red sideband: 16.7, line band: 16.5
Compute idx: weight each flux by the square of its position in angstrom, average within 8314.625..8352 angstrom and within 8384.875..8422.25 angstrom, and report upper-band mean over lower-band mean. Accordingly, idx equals 1.06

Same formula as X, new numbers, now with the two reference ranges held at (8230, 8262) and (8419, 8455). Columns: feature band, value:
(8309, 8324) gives 1.84 angstrom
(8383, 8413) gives -1.07 angstrom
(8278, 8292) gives 0.12 angstrom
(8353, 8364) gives 0.63 angstrom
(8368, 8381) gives 0.47 angstrom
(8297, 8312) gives -0.15 angstrom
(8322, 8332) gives 0.08 angstrom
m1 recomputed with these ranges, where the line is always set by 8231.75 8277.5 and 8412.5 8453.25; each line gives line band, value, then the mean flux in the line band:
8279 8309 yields 0.4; 17.5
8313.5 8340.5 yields 1.9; 16.2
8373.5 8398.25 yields 0.8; 16.4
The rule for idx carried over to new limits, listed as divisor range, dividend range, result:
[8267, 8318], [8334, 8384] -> 0.98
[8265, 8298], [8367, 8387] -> 0.92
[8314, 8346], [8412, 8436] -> 1.03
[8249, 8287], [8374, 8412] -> 0.96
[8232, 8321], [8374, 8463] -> 1.00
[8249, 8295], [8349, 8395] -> 0.95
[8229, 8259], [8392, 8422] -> 1.01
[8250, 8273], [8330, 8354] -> 0.92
